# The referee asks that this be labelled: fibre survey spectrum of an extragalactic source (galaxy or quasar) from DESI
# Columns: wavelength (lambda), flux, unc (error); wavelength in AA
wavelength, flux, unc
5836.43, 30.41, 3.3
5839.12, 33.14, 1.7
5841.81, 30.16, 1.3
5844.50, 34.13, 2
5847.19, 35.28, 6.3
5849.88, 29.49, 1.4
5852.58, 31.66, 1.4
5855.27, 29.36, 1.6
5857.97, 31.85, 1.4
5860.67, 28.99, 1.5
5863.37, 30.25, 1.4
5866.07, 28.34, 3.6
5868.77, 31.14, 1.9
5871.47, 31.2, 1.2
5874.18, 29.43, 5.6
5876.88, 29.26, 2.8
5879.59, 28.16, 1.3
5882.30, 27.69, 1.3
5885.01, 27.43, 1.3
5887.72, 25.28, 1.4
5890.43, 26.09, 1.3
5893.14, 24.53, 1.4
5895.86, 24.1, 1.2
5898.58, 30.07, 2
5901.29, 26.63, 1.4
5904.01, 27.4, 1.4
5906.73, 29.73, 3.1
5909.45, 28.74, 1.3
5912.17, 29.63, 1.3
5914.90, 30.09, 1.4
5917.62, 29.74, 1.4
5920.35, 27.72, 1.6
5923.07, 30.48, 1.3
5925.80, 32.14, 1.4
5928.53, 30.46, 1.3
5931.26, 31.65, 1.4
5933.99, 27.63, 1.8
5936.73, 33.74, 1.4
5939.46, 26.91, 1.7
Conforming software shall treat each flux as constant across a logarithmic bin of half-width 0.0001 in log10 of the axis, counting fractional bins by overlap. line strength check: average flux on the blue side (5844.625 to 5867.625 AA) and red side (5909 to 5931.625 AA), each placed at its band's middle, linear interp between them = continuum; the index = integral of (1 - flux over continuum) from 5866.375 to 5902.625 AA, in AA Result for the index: 3.2 AA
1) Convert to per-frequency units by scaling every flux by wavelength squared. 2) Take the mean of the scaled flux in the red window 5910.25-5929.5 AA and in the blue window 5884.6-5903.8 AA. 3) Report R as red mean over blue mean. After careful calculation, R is 1.1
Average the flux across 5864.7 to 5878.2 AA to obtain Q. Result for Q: 29.9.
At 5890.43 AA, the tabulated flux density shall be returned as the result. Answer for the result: 26.09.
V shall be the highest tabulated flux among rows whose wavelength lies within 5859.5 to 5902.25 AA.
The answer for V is 31.2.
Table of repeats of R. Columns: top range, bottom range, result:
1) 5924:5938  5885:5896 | 1.24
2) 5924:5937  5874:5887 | 1.12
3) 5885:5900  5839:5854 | 0.82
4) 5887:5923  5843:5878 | 0.92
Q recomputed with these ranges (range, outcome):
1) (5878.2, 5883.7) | 27.9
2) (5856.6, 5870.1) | 30.1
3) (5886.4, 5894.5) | 25.3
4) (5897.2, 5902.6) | 28.4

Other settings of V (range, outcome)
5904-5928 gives 32.14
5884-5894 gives 27.43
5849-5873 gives 31.85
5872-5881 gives 29.43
